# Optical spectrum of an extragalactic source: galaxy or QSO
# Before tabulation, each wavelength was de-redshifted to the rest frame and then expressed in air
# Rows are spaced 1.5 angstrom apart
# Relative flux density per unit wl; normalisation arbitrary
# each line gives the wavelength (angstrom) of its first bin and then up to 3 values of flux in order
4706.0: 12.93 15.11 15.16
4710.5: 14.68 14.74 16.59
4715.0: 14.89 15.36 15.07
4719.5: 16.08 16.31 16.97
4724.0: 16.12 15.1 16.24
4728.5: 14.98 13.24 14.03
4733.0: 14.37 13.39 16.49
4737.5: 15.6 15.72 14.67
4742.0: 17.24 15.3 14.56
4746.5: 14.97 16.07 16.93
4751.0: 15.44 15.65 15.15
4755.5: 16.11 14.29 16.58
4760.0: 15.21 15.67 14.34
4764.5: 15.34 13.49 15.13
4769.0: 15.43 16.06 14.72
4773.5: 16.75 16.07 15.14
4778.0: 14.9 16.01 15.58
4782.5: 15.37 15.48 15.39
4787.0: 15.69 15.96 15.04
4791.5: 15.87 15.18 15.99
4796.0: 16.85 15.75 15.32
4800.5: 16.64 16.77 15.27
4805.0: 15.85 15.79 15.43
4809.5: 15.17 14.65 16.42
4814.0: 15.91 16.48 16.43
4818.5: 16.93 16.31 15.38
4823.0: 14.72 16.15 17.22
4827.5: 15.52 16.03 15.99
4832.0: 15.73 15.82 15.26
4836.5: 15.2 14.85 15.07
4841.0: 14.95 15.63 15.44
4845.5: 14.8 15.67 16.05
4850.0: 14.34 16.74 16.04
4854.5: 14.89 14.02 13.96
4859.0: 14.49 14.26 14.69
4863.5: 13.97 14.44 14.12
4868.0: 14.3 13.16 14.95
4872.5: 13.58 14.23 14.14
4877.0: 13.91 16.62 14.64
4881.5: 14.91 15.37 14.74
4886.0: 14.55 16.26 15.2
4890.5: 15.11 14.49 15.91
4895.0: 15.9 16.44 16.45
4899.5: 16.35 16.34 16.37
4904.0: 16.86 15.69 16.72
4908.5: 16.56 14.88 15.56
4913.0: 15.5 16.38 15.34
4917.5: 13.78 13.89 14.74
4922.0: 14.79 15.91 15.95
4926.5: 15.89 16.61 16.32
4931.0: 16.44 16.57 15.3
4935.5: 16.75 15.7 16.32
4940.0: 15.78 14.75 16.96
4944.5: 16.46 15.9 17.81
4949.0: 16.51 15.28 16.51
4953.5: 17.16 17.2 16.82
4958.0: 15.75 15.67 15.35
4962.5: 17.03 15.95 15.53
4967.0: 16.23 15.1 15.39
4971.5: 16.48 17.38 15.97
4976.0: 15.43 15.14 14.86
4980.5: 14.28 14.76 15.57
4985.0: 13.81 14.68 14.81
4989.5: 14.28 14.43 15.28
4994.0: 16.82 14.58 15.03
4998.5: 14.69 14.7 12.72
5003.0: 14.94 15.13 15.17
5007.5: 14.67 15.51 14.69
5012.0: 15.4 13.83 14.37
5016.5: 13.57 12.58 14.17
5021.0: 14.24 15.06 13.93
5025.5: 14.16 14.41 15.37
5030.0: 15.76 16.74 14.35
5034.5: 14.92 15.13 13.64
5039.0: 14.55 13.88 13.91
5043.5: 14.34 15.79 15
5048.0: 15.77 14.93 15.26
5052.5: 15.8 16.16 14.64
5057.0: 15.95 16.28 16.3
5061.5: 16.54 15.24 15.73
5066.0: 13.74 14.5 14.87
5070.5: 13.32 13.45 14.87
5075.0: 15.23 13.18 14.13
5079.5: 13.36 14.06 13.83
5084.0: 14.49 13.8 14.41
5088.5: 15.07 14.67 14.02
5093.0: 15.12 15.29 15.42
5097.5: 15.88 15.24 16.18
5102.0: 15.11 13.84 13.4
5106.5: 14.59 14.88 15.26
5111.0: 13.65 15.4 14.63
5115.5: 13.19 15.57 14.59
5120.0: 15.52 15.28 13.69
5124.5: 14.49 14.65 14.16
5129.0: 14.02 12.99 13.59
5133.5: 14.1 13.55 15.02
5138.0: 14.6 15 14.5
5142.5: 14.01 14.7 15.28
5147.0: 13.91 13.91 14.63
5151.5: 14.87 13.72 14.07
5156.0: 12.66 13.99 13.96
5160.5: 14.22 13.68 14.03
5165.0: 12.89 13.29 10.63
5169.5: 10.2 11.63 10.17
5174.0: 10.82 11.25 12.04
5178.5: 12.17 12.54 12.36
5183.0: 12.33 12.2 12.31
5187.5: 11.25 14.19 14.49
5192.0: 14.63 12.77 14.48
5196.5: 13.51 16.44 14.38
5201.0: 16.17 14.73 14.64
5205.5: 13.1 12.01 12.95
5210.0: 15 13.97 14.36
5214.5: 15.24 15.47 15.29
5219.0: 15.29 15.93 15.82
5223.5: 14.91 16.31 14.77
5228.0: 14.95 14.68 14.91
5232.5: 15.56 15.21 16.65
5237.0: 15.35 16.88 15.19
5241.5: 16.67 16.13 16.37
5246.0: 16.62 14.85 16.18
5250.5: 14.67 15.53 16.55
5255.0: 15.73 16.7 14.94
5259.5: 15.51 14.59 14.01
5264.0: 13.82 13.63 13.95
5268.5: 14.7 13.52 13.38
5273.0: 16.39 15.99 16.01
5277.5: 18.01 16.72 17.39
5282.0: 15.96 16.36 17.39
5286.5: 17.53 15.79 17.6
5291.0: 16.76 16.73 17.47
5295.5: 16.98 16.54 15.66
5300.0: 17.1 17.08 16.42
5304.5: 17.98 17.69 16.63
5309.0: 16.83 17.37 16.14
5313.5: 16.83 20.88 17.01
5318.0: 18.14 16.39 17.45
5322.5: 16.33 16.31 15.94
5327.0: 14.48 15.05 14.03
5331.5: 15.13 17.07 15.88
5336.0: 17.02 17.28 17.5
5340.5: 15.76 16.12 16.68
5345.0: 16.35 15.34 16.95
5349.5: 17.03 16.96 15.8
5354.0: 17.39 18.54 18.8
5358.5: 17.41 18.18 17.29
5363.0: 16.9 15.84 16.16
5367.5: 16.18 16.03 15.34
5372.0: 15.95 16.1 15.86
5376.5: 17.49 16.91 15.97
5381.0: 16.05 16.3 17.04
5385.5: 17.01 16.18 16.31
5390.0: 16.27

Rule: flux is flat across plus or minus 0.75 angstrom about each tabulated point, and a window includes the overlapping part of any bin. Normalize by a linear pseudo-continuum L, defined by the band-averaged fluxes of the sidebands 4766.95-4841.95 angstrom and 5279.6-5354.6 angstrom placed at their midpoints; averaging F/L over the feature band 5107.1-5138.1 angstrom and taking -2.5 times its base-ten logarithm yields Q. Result 0.13 mag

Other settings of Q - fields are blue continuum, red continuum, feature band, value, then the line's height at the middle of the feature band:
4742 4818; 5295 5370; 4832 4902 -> 0.051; 15.8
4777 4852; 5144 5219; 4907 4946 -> -0.052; 15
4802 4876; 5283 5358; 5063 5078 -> 0.116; 16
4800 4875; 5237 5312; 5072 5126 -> 0.084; 15.8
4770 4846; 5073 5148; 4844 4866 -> 0.045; 15.5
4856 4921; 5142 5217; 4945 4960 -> -0.121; 14.7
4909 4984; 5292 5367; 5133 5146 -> 0.126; 16.3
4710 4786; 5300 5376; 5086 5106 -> 0.089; 16.2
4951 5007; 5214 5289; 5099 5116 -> 0.065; 15.5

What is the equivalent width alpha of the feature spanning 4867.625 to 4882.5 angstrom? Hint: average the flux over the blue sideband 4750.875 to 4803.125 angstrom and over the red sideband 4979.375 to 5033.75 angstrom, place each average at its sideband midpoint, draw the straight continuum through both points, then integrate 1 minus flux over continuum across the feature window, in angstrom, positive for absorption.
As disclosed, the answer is 0.7 angstrom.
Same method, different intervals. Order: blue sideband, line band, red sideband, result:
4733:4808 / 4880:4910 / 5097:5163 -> -1.2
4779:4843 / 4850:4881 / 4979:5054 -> 1.8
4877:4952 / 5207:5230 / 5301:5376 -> 2.1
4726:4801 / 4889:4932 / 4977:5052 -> -2.1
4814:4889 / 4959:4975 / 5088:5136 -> -1.2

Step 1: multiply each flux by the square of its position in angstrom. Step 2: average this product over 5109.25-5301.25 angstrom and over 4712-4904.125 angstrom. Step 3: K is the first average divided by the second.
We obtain 1.12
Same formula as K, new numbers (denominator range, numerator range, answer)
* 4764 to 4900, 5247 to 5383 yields 1.29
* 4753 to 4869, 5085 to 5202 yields 1.03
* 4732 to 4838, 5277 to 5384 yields 1.33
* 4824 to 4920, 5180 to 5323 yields 1.18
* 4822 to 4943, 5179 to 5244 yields 1.08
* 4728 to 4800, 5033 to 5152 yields 1.09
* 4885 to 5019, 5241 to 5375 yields 1.21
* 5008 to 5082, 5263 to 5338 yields 1.23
